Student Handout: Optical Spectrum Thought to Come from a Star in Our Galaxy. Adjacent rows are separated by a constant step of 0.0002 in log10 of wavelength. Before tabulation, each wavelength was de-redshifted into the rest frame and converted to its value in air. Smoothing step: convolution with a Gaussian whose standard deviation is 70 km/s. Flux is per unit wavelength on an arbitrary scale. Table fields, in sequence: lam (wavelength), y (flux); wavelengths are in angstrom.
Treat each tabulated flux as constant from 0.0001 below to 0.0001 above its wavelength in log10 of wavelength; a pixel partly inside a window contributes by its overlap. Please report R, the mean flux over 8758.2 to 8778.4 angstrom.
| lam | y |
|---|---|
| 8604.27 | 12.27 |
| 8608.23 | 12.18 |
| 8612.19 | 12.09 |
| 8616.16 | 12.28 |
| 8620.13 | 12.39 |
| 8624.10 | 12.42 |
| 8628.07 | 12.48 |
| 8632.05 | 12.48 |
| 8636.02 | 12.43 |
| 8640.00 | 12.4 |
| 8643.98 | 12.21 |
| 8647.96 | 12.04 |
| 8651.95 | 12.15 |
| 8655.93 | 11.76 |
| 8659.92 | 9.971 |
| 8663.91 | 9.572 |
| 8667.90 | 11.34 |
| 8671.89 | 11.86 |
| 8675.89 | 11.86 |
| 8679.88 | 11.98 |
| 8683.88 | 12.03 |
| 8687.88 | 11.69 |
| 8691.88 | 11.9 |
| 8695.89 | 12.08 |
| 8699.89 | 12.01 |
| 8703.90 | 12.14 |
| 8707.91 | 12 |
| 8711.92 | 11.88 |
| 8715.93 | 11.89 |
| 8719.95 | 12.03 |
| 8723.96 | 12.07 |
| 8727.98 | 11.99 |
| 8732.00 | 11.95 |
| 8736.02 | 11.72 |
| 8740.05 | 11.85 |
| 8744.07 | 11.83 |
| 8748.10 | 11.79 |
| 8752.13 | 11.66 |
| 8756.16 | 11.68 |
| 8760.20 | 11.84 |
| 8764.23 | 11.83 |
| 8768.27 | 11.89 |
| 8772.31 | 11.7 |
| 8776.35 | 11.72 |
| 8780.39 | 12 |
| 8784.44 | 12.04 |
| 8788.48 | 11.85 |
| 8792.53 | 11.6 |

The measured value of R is 11.8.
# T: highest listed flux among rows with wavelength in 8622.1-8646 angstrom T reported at 12.48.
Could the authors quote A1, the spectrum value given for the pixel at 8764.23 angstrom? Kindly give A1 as 11.83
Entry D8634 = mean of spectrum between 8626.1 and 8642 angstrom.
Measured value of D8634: 12.4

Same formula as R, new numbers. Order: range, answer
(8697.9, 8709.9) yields 12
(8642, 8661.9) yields 11.6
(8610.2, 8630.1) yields 12.3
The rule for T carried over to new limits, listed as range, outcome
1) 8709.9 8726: 12.07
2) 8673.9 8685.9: 12.03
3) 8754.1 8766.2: 11.84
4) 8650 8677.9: 12.15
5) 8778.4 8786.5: 12.04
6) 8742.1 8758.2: 11.83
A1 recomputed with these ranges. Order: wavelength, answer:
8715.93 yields 11.89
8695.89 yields 12.08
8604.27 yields 12.27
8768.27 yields 11.89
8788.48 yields 11.85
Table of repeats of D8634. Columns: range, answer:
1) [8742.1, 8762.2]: 11.8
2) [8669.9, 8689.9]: 11.9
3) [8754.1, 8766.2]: 11.8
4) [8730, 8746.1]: 11.8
